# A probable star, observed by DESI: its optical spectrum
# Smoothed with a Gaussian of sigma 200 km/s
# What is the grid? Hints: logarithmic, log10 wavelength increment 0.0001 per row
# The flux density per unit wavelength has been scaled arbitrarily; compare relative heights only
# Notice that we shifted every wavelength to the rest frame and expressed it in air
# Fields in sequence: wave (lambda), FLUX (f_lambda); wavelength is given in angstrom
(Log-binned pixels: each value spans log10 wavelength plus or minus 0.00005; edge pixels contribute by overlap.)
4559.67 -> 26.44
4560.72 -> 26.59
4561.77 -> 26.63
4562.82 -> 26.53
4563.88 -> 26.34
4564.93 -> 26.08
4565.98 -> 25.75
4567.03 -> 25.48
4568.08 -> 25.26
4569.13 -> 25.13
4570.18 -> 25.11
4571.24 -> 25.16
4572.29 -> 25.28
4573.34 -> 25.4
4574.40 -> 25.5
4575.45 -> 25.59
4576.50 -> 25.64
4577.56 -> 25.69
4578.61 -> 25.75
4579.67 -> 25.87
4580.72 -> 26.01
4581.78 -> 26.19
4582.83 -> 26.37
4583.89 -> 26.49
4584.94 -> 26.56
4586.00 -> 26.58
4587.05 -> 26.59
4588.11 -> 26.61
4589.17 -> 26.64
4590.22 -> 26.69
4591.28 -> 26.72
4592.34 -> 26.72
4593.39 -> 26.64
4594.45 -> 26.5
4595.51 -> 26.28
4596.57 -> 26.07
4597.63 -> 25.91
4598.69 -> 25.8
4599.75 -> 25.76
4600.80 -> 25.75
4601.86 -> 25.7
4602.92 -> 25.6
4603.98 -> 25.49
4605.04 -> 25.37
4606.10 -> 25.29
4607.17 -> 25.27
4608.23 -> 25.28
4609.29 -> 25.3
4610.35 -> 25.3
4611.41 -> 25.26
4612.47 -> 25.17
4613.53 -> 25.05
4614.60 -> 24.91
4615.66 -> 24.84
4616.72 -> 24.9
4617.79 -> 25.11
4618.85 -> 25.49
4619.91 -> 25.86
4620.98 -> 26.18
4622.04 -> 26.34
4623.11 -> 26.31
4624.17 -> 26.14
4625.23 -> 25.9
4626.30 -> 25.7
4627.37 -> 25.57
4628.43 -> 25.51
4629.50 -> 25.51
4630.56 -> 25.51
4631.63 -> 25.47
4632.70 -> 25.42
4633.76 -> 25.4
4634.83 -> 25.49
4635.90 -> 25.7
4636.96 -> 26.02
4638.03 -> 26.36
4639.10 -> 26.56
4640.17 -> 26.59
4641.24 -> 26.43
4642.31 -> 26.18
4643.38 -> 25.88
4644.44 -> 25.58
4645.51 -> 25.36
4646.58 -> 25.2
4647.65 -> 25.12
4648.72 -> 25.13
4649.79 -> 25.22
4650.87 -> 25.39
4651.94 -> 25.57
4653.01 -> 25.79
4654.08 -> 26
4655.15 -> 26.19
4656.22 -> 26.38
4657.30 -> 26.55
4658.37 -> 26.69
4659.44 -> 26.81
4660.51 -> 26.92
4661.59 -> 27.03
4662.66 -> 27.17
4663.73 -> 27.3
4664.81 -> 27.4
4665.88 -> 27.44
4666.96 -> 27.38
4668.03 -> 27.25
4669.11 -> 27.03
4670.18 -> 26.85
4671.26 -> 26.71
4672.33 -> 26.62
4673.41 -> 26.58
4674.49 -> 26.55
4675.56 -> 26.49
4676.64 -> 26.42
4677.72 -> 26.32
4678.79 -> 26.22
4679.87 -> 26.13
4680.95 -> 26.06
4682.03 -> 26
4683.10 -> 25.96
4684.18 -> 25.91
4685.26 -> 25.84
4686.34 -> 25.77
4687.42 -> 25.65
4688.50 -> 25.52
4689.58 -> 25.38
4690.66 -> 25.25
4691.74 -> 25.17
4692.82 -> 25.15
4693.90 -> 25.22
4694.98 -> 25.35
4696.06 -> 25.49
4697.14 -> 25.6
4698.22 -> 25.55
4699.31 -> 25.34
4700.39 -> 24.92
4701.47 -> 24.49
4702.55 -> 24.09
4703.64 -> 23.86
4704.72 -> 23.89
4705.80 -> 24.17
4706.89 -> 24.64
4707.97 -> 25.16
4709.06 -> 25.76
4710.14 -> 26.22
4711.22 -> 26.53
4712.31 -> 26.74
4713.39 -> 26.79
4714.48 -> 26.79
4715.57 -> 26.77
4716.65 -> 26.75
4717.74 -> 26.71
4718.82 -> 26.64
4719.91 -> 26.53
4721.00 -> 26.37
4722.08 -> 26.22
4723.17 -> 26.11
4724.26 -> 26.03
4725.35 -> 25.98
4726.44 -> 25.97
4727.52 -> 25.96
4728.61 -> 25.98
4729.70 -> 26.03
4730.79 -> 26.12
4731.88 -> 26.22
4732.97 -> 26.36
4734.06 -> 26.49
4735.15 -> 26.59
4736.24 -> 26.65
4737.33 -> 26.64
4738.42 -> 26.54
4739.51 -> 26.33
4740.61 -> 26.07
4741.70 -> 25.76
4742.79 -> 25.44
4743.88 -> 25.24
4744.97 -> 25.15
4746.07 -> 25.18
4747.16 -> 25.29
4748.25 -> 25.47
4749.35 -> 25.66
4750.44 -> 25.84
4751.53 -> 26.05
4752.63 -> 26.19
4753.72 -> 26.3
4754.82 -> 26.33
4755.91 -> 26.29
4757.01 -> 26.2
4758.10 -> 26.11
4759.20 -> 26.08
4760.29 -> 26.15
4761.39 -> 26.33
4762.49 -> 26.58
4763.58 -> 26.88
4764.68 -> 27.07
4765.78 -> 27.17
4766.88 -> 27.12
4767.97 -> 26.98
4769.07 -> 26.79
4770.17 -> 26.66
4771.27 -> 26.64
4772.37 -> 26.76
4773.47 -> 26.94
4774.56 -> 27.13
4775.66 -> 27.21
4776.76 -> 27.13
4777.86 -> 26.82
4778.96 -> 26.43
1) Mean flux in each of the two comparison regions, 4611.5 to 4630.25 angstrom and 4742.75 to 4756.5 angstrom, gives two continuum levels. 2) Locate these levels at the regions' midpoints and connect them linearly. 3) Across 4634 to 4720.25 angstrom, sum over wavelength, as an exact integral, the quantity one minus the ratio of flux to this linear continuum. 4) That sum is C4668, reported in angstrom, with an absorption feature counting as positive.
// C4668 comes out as -1.2 angstrom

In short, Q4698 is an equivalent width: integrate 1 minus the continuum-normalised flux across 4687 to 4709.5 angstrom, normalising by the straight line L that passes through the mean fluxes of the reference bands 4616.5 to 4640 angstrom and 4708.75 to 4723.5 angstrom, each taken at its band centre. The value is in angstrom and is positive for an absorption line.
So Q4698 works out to 1.1 angstrom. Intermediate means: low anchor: 25.8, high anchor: 26.5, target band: 25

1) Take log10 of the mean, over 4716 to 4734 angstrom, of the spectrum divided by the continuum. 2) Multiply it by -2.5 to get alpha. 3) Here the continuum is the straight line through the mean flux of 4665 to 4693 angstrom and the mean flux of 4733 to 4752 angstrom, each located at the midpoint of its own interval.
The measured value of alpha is -0.011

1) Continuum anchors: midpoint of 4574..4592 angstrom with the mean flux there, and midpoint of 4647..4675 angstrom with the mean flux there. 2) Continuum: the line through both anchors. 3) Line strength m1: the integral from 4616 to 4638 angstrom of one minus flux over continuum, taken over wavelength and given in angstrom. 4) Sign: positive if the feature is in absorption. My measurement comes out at 0.6 angstrom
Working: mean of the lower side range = 26.2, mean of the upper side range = 26.5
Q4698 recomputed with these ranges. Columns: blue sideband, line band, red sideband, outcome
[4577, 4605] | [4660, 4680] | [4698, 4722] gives -0.8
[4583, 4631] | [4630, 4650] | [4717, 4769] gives 0.2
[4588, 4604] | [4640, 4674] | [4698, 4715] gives -0.9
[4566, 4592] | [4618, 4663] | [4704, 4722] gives 0.1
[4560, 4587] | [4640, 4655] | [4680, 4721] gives 0.0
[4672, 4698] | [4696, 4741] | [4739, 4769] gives 0.1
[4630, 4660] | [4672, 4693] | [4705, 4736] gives 0.0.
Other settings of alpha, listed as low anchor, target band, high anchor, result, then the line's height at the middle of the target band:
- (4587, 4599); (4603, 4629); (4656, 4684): 0.043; 26.5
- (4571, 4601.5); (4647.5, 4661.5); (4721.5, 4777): 0.006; 26.2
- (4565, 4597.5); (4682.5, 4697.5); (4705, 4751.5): 0.021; 26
